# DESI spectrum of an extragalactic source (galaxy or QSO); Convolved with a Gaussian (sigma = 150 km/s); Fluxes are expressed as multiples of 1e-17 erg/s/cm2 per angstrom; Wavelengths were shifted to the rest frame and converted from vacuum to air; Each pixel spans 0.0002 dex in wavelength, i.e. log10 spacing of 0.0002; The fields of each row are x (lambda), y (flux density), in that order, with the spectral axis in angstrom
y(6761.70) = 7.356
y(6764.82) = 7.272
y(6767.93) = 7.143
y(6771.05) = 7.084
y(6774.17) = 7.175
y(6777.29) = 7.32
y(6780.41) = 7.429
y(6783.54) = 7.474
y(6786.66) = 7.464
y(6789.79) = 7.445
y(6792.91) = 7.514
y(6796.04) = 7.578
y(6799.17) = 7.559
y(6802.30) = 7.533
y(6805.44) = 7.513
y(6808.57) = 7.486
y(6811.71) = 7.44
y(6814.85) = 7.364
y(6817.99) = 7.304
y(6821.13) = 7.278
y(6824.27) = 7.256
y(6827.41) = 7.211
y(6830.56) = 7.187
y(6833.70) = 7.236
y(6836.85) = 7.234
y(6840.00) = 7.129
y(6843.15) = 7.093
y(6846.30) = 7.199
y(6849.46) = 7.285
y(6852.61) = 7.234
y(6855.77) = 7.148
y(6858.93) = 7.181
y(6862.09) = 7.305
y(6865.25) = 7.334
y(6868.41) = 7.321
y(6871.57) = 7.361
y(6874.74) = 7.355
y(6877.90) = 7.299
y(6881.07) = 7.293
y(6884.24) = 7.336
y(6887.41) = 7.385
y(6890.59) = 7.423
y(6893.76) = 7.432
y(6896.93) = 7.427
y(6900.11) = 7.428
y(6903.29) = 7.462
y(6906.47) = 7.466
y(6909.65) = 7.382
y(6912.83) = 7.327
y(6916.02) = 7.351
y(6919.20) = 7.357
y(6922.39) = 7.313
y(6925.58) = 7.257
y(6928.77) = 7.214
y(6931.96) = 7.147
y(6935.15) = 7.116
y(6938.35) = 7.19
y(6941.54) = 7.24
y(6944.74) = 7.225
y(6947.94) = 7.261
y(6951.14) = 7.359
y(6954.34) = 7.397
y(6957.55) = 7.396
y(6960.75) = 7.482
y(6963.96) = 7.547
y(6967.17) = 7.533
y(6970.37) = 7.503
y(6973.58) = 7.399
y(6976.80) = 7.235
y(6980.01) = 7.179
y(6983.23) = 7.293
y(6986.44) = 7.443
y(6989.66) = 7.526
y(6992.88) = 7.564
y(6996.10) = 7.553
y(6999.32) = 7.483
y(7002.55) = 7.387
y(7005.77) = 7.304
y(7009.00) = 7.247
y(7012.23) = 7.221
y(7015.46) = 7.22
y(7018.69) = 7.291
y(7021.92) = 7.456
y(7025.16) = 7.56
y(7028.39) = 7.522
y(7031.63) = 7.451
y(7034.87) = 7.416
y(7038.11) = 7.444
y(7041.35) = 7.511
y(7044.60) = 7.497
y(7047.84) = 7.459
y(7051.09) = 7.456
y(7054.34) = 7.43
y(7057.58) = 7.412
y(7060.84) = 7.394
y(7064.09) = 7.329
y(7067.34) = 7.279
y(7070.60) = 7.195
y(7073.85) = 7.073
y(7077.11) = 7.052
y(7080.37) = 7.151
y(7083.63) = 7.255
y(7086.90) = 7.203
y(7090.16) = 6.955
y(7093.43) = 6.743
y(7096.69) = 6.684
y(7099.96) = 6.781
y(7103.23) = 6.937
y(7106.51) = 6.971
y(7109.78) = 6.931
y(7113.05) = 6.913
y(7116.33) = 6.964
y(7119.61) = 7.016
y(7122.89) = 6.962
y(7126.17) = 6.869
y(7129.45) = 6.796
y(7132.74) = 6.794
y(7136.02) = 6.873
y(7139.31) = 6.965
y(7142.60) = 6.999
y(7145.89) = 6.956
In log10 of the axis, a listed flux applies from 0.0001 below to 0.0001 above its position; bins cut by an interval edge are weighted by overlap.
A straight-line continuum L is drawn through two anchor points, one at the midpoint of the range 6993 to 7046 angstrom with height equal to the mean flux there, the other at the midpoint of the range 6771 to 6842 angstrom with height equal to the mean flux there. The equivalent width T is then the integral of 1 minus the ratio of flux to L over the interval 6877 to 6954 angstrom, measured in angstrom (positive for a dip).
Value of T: 0.7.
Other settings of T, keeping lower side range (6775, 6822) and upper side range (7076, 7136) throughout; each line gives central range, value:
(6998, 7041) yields -1.86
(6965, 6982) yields -0.51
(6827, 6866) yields 0.82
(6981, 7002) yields -0.99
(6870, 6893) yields -0.14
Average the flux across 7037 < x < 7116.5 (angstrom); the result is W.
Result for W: 7.16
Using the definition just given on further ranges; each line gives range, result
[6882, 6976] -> 7.36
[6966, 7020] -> 7.38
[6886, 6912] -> 7.42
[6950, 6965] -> 7.43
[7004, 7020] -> 7.26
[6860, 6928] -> 7.36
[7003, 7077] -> 7.37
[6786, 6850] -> 7.35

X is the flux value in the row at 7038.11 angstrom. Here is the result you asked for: 7.444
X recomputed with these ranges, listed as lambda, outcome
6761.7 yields 7.356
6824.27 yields 7.256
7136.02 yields 6.873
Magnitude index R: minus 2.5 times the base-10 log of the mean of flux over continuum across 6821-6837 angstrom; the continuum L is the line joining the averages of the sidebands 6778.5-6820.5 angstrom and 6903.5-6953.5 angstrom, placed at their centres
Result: 0.03 mag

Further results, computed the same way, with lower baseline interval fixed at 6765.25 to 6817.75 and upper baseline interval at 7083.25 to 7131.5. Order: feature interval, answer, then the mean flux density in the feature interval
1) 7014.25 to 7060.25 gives -0.062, 7.44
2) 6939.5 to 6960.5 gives -0.024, 7.32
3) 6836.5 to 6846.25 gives 0.026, 7.15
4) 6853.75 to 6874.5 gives 0.002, 7.28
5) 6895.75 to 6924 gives -0.025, 7.39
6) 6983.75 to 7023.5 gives -0.047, 7.39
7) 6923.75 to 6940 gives 0.000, 7.19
